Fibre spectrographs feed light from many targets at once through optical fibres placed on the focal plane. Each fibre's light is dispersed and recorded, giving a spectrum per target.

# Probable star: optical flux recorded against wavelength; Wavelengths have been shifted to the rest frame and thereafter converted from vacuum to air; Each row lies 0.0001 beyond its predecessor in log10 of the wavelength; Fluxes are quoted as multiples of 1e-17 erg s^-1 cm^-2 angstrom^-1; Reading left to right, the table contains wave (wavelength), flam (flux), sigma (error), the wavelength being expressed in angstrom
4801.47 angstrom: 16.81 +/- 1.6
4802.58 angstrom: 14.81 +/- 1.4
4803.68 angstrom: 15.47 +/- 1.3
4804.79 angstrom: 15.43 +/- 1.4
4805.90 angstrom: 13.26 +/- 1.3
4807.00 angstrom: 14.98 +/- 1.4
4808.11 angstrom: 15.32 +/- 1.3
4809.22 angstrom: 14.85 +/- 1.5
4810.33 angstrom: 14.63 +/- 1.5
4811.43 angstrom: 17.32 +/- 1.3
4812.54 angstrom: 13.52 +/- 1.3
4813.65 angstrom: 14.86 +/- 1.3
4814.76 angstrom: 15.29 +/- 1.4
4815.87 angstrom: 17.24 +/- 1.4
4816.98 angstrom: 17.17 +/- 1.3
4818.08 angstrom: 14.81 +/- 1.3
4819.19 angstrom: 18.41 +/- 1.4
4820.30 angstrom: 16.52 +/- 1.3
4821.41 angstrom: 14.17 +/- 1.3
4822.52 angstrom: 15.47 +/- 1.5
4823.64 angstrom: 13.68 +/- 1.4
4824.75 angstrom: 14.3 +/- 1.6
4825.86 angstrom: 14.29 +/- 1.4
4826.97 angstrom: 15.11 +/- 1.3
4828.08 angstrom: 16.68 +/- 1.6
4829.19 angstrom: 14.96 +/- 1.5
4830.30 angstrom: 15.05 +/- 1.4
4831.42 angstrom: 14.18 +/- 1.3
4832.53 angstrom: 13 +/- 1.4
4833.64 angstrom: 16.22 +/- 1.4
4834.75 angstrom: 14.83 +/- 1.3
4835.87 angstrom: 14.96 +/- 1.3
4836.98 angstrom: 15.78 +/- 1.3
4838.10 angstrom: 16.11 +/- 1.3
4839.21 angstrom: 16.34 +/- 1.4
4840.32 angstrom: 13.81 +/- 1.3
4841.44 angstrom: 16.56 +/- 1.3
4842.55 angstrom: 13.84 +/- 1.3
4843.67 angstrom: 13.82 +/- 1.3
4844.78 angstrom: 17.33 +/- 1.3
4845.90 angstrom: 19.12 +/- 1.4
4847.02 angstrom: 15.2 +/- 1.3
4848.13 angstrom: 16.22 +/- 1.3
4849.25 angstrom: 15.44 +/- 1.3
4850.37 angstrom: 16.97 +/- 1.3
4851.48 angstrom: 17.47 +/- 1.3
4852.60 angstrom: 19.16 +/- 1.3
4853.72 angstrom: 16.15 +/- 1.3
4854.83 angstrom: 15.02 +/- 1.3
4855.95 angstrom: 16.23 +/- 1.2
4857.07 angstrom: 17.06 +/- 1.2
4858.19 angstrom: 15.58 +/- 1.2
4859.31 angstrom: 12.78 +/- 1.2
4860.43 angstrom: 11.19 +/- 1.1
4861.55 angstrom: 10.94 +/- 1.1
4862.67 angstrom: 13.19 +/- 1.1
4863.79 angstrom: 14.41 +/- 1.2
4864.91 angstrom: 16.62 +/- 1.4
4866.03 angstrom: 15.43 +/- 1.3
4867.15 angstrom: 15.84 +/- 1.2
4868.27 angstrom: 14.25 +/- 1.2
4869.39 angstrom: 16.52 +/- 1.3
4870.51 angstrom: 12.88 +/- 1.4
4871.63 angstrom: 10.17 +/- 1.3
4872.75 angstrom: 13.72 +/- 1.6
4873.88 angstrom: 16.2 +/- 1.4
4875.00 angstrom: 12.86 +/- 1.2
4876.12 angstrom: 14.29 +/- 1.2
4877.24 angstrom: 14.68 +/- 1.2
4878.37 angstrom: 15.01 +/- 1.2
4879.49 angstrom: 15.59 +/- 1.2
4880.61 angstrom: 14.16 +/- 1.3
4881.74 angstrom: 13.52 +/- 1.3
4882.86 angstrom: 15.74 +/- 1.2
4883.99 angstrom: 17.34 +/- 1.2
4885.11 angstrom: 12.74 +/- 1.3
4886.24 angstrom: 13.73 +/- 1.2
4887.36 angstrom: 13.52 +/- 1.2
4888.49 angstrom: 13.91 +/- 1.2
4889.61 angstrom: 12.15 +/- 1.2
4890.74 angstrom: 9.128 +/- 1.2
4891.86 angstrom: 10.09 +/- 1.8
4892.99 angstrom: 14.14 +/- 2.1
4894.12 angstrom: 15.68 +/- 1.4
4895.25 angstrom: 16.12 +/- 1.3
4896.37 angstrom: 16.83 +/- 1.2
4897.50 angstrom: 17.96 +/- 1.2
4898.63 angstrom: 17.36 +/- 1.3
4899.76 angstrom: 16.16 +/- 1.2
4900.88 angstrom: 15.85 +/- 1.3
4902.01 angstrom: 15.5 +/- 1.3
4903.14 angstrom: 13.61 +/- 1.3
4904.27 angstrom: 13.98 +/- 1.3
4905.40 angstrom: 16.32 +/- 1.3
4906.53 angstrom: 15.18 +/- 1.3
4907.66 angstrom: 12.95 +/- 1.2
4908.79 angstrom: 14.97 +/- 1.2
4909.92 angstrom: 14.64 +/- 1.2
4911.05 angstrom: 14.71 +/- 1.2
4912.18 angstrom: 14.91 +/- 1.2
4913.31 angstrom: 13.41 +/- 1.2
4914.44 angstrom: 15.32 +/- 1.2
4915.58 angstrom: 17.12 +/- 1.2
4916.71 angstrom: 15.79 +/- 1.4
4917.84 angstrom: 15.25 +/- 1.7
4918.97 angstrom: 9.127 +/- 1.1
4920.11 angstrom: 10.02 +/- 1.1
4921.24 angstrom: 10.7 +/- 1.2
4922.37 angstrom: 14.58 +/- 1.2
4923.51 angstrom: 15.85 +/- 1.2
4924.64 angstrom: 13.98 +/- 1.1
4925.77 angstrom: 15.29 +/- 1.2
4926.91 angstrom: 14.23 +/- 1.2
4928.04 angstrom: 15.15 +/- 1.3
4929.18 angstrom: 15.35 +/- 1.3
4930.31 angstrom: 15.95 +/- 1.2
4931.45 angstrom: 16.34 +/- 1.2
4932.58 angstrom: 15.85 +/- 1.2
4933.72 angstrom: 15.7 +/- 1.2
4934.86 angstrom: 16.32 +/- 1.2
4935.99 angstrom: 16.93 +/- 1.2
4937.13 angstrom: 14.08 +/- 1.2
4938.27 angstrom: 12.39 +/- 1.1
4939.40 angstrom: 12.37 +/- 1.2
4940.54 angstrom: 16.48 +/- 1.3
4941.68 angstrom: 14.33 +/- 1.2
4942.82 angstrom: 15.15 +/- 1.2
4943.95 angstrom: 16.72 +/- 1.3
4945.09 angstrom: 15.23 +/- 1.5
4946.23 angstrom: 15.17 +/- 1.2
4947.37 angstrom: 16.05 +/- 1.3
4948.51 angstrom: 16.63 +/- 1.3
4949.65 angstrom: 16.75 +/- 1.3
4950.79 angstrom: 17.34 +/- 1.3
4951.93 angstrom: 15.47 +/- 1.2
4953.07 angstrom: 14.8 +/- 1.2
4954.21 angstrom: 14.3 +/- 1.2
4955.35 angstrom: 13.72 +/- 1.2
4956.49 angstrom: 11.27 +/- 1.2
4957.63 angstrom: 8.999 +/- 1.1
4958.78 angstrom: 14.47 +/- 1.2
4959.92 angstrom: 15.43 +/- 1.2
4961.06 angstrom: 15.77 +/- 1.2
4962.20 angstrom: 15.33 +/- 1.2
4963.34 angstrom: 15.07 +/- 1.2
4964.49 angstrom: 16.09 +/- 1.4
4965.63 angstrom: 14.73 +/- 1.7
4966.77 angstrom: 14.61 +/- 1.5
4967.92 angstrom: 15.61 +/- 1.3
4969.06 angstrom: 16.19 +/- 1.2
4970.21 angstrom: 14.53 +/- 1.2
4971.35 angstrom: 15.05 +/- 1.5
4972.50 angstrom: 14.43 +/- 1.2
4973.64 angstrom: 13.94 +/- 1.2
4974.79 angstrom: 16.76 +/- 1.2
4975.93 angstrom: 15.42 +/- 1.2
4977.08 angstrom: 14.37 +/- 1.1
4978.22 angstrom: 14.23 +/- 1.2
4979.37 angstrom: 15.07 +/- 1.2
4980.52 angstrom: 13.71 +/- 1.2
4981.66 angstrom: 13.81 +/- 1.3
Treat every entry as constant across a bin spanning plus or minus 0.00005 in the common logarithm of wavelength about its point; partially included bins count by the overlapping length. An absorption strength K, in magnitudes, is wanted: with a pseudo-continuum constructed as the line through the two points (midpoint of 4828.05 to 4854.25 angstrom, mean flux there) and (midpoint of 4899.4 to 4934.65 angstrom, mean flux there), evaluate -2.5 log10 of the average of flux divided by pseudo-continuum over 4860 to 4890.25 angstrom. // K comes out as 0.09 mag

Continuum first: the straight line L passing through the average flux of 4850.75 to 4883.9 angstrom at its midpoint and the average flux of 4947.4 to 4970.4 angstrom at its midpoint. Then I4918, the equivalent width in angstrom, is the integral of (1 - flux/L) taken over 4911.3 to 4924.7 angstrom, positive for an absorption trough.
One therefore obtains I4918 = 0.9 angstrom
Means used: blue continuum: 14.8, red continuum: 14.9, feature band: 13.9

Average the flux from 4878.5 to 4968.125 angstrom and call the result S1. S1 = 14.7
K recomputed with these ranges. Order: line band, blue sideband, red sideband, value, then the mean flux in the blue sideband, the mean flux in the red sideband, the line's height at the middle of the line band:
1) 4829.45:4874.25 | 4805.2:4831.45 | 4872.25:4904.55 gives -0.01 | 15.3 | 14.5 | 14.9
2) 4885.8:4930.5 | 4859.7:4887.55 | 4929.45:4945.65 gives 0.03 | 14.2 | 15.3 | 14.8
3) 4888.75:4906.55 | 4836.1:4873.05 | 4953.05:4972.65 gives 0.01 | 15.2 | 14.5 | 14.9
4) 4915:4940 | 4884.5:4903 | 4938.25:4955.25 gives 0.04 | 14.4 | 15.3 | 15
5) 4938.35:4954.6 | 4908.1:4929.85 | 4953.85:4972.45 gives -0.08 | 14.2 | 14.4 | 14.4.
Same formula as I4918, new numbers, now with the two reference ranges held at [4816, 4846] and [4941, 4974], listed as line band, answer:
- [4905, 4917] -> 0.09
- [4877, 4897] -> 1.42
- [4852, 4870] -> 0.32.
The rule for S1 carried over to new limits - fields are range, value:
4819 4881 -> 15.1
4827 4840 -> 15.3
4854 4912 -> 14.5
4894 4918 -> 15.4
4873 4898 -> 14.3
